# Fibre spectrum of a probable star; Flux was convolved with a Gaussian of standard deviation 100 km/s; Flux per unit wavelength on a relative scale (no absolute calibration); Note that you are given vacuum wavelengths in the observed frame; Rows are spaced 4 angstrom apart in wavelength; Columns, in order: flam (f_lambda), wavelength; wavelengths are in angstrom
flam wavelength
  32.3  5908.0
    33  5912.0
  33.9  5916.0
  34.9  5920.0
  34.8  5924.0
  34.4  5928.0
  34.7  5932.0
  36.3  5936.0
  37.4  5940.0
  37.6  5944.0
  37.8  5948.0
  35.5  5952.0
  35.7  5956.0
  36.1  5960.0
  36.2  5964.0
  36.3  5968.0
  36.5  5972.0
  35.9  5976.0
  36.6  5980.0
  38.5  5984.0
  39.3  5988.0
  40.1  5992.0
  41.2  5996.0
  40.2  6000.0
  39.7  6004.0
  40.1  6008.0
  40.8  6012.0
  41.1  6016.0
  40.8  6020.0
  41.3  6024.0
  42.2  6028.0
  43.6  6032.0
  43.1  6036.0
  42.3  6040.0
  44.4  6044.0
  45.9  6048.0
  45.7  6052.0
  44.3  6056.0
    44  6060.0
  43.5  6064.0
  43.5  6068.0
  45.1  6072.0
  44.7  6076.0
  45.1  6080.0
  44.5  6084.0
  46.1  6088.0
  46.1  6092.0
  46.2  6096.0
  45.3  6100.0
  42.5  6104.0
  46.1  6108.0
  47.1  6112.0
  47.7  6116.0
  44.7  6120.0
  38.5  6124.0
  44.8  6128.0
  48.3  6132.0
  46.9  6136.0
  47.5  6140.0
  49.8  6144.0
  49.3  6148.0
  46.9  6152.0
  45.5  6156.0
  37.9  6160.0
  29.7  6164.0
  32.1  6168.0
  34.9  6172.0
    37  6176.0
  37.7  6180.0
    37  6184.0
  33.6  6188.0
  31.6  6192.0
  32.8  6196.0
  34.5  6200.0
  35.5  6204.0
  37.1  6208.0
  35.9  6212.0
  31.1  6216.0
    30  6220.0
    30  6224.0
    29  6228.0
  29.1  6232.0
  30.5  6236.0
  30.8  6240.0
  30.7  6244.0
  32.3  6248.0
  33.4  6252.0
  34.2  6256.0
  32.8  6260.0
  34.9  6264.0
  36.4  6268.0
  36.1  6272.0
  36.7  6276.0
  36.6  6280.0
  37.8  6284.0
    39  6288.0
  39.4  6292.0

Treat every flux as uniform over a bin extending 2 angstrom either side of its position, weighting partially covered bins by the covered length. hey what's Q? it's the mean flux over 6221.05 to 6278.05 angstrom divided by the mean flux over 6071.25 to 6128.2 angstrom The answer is 0.72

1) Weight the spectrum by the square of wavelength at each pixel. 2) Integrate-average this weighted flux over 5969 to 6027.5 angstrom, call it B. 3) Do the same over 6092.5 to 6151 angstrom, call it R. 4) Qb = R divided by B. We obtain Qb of 1.22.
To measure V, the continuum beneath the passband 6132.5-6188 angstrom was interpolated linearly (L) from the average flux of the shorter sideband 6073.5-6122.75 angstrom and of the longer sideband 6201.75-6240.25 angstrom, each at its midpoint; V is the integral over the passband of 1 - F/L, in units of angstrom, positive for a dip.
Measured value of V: -3.0 angstrom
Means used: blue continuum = 45.4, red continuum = 32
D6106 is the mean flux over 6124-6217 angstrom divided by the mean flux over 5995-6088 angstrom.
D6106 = 0.91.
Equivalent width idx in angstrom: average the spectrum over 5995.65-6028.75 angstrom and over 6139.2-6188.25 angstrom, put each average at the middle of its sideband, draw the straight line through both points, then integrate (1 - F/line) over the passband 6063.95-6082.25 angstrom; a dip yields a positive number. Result -1.8 angstrom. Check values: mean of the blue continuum 40.8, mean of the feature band 44.5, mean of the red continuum 40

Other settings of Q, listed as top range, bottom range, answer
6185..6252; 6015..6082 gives 0.74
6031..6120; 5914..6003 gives 1.22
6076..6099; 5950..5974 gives 1.26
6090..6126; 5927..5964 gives 1.24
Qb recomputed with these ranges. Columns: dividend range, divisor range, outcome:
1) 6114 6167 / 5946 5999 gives 1.25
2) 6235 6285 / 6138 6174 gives 0.85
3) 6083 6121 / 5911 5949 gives 1.36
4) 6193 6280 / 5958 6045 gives 0.90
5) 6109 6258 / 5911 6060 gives 1.02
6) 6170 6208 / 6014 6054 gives 0.86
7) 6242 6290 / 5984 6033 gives 0.94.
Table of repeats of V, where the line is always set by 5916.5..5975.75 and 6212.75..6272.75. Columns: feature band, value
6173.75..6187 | -1.6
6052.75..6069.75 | -4.7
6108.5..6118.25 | -3.9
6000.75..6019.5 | -2.8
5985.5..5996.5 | -1.4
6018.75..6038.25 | -4.1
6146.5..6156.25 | -4.1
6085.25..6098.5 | -4.7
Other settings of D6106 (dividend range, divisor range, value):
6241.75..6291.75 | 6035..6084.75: 0.79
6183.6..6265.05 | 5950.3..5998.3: 0.87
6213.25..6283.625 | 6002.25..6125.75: 0.75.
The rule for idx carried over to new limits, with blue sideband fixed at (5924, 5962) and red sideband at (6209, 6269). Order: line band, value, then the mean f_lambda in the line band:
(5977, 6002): -2.6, 39.2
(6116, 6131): -4.5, 43.7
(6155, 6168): -1.2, 36.2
